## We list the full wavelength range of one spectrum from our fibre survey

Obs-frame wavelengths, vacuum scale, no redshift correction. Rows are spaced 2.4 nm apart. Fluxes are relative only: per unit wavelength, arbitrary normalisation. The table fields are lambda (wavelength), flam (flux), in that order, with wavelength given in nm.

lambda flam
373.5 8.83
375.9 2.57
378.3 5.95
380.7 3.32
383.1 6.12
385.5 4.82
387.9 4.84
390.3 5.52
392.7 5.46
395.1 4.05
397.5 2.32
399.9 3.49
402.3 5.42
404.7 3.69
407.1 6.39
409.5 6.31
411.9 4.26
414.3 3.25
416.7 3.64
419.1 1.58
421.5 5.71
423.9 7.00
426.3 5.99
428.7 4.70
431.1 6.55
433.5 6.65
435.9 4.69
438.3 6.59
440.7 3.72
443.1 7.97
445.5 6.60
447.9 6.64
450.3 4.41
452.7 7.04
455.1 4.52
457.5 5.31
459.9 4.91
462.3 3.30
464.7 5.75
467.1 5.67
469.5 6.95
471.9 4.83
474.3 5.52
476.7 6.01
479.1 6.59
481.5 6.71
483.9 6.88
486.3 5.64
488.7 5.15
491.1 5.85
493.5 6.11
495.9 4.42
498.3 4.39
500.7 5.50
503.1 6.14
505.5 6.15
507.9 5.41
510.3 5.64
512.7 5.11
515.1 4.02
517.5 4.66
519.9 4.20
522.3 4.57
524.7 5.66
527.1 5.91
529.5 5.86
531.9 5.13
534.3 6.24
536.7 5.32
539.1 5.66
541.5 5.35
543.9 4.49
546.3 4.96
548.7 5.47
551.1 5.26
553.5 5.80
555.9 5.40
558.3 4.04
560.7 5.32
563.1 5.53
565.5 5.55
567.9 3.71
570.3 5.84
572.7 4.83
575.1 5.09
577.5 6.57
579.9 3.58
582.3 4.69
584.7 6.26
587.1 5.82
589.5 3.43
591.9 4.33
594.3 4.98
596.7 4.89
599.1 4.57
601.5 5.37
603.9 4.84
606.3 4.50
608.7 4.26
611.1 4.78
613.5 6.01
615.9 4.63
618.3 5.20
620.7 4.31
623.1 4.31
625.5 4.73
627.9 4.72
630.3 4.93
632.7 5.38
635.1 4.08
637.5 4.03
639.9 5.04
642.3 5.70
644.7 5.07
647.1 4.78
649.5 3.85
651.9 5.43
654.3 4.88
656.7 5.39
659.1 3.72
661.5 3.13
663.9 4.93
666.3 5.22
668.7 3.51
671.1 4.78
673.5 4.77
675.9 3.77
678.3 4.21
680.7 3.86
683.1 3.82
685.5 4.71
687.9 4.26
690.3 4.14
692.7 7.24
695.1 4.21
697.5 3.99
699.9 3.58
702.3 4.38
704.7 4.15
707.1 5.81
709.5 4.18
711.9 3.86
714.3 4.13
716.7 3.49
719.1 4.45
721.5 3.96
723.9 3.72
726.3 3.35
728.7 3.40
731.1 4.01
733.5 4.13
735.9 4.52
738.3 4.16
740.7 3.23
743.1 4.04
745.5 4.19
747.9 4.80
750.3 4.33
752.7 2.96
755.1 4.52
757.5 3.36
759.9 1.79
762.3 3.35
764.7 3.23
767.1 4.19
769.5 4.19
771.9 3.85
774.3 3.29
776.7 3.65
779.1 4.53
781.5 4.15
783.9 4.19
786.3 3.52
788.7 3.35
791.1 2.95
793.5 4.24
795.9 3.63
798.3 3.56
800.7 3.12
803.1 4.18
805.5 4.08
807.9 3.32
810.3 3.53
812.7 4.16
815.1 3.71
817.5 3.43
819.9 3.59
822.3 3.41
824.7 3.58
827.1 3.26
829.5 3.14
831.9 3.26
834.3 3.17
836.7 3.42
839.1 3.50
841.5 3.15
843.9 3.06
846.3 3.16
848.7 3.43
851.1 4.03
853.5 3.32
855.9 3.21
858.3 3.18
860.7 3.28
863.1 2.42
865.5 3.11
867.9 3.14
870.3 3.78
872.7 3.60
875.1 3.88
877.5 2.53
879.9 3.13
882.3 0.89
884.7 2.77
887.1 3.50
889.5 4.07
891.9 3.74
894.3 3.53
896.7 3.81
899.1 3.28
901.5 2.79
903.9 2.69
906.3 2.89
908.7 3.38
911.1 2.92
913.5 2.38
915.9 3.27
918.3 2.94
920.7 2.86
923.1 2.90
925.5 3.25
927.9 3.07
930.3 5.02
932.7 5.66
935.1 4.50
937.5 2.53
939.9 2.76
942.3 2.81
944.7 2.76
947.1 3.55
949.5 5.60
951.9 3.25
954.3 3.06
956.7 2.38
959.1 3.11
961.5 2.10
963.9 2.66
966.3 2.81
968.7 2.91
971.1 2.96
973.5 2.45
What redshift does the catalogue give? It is 0.054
